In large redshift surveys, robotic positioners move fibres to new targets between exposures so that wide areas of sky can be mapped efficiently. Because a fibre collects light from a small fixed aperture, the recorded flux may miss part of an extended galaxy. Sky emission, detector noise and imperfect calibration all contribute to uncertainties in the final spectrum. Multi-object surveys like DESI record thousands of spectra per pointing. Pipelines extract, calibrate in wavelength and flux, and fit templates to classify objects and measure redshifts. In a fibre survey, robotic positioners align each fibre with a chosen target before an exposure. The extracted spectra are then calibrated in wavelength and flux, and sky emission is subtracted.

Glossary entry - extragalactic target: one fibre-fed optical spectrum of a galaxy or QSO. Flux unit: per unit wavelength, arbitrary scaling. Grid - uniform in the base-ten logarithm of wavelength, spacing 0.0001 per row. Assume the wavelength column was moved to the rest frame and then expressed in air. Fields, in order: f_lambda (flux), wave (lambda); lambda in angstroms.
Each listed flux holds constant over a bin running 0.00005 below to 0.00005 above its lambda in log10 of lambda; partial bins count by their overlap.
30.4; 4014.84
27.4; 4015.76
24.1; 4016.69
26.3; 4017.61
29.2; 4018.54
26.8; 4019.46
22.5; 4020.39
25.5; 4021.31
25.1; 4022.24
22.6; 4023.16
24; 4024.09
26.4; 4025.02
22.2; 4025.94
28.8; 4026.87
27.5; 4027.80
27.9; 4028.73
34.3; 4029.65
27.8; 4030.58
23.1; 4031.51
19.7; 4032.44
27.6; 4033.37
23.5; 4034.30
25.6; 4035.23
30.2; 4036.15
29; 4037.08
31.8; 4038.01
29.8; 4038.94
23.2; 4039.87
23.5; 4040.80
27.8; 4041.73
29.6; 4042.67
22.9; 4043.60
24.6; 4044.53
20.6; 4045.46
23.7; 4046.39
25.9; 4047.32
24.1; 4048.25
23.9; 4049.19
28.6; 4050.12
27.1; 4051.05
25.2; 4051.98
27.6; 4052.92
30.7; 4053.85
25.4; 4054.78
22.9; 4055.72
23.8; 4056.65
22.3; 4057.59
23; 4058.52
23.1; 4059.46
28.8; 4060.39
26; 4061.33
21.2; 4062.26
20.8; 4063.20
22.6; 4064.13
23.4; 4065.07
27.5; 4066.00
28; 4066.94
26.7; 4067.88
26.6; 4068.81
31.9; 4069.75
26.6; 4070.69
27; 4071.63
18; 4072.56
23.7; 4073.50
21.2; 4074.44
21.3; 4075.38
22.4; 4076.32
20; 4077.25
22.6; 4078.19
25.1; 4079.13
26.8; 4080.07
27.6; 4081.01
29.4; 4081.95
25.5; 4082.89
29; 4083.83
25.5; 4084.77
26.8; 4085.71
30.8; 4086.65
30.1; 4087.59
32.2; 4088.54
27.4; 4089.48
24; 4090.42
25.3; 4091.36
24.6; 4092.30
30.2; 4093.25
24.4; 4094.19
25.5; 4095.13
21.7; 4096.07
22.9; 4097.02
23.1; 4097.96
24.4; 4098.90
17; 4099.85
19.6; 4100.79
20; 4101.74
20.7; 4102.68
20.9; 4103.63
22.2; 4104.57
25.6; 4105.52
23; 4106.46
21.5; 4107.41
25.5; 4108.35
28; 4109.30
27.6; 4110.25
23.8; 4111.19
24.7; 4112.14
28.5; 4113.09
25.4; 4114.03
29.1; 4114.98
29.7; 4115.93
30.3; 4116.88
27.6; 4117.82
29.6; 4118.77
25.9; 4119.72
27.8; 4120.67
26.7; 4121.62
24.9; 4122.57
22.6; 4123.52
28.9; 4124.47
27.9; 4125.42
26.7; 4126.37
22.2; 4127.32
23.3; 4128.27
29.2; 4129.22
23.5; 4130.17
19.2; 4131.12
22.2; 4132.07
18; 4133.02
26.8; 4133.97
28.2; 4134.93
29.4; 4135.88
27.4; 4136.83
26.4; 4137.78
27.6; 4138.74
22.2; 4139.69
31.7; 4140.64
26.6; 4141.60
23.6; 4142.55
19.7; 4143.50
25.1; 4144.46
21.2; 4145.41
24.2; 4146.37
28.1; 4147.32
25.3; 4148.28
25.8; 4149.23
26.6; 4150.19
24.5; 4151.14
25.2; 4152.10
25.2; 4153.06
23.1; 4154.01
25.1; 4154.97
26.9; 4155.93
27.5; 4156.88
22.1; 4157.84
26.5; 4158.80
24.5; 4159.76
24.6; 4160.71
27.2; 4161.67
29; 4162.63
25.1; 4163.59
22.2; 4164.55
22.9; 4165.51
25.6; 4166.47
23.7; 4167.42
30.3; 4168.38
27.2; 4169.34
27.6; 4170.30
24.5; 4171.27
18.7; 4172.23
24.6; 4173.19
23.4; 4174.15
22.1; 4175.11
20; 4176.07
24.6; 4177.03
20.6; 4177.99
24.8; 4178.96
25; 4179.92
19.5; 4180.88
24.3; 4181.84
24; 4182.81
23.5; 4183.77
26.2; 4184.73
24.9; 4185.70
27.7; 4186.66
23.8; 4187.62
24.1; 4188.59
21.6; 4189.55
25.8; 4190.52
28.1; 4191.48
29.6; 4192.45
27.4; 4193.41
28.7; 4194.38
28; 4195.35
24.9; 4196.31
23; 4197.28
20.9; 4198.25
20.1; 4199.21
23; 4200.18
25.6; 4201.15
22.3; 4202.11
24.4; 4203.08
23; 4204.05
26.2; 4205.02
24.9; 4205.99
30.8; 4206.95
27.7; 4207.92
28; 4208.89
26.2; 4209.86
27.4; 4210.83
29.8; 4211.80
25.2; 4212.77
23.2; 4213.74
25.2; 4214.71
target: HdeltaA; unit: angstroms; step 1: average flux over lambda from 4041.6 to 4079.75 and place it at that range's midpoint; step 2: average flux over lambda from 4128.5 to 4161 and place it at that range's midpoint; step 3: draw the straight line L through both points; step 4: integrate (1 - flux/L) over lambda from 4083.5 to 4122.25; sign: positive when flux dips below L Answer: -1.03 angstroms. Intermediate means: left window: 24.7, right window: 25.1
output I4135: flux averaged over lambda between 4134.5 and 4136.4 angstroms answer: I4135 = 28.9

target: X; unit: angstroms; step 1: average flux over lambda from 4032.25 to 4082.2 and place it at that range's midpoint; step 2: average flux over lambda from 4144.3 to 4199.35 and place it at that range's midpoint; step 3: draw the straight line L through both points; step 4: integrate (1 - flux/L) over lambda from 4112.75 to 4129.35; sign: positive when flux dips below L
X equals -1.3 angstroms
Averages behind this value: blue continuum 25.2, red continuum 24.8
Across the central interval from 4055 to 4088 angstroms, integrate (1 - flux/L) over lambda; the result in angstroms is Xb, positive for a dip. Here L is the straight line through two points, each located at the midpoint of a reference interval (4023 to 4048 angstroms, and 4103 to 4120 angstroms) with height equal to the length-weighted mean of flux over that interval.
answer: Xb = 1.2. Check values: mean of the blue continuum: 26.1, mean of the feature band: 25.1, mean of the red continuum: 26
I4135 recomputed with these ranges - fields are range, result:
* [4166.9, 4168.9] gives 27.1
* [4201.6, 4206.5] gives 24.3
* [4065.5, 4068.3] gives 27.3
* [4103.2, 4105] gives 21.6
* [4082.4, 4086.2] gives 26.8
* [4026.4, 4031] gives 29.3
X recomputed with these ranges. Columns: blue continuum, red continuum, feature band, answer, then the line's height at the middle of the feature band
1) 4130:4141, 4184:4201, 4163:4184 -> 1.1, 25.2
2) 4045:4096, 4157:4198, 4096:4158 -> 0.3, 25.1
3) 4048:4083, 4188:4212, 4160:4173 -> 0.1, 25.4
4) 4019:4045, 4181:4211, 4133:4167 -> 0.2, 25.5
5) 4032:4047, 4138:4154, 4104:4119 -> -0.6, 25.4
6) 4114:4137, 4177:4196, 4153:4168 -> 0.3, 25.5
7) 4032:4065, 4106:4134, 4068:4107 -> 1.2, 25.5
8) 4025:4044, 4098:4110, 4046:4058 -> 0.1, 25.7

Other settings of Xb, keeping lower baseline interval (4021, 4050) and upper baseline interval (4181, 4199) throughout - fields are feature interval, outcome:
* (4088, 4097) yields -0.13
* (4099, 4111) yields 1.34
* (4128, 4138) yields 0.22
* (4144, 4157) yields 0.07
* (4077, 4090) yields -0.75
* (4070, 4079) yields 1.00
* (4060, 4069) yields 0.24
